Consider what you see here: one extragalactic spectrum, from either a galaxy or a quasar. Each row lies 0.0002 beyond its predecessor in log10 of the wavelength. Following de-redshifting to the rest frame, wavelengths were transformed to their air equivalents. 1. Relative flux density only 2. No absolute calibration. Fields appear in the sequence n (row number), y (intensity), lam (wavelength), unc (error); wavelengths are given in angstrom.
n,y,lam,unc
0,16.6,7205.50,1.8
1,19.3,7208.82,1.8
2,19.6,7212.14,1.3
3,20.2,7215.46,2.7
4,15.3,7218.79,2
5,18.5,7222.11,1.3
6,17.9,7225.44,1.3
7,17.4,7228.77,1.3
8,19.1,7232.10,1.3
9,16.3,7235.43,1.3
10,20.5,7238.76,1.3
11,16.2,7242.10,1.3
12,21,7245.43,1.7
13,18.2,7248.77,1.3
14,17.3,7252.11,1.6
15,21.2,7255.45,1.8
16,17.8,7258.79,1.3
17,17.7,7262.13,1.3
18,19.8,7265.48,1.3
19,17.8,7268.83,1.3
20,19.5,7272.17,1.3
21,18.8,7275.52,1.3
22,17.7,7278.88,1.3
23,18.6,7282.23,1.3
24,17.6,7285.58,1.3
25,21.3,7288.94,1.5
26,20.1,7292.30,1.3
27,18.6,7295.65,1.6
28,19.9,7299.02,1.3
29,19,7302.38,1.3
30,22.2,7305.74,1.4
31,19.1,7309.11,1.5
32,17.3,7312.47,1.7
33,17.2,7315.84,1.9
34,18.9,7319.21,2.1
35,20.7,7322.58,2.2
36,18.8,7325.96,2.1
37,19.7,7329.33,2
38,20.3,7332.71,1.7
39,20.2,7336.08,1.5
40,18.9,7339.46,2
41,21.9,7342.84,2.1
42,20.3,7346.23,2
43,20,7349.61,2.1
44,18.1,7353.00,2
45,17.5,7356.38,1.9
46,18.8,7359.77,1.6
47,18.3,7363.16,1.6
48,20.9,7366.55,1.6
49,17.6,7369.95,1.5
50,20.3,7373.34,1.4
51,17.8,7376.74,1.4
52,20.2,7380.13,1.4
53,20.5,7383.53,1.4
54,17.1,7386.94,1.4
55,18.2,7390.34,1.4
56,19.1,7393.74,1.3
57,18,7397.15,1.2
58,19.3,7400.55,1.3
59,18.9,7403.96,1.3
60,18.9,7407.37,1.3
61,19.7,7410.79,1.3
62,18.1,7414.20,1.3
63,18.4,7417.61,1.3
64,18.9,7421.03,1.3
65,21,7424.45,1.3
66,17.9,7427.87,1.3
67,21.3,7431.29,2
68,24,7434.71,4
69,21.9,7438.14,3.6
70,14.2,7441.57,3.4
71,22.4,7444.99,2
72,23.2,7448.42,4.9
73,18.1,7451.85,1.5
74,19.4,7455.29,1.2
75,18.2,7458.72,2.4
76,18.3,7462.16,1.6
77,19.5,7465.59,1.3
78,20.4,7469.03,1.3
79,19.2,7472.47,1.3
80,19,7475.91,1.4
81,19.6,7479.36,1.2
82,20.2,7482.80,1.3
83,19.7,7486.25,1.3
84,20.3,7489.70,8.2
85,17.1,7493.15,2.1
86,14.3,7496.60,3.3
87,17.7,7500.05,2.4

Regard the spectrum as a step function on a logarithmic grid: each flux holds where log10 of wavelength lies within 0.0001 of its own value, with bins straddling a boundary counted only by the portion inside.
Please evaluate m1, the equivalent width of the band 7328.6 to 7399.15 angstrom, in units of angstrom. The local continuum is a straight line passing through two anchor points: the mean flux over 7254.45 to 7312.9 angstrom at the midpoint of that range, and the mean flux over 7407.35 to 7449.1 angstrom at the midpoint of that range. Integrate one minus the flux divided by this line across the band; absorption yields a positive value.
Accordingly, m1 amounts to 1.33 angstrom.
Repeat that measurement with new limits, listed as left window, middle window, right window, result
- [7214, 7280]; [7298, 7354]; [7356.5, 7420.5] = -2.7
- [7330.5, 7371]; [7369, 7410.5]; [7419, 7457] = 1.9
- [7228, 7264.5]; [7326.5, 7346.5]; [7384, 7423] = -1.7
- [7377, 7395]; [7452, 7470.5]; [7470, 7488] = 0.4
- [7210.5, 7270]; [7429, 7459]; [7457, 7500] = -2.6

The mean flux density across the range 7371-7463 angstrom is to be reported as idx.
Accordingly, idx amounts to 19.4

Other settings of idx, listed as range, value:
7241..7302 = 18.9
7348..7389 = 18.9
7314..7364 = 19.3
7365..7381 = 19.3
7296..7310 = 20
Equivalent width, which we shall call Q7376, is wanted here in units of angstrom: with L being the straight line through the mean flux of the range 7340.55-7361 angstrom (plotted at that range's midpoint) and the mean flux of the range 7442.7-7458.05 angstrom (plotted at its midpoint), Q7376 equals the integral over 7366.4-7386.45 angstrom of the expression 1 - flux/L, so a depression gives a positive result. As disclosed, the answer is 0.4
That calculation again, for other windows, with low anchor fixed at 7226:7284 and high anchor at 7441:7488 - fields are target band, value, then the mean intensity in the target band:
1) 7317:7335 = -0.7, 19.6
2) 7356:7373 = 0.2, 18.8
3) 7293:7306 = -0.7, 19.7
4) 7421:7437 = -1.2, 20.8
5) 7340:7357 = -0.6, 19.6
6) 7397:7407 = 0.2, 18.9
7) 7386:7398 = 0.6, 18.2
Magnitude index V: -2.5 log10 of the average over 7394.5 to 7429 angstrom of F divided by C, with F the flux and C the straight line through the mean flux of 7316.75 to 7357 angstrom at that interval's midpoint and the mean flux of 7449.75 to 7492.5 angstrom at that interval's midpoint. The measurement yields 0.03 mag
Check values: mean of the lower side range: 19.6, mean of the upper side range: 19.3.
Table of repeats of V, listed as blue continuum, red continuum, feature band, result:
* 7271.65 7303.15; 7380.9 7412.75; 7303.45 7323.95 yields -0.01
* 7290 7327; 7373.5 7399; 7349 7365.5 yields 0.03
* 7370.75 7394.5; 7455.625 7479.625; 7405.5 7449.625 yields -0.05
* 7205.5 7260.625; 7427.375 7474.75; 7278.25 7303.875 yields -0.02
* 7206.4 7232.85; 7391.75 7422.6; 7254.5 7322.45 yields -0.03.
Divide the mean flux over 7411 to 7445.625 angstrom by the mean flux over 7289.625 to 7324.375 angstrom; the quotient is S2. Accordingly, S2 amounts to 1.02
